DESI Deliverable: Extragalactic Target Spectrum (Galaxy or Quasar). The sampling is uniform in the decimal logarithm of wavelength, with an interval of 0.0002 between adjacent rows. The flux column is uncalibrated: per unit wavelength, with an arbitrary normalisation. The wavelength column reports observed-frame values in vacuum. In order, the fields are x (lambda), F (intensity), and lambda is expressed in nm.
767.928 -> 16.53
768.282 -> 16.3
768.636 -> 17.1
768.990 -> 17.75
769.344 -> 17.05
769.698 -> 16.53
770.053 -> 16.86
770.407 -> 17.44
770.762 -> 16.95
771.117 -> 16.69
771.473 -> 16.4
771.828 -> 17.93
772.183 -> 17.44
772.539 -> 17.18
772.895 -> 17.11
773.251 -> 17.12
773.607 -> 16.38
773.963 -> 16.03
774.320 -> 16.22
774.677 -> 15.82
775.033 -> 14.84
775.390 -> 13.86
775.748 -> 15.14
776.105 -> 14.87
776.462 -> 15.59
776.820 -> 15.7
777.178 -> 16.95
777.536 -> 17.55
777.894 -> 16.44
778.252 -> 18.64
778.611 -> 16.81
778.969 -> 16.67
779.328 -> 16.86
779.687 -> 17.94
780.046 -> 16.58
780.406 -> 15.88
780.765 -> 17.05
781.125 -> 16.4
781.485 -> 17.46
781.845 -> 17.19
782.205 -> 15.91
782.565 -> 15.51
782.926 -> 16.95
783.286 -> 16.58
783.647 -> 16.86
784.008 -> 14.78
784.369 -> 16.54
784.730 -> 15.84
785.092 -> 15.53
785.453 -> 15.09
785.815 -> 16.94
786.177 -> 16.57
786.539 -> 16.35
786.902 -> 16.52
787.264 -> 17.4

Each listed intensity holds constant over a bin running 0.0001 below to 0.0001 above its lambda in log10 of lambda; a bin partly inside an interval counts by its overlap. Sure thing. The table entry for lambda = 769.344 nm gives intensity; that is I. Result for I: 17.05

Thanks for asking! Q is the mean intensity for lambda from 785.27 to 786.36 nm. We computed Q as 16.2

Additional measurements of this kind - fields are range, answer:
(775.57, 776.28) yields 15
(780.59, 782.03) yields 17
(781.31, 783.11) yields 16.6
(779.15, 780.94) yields 16.9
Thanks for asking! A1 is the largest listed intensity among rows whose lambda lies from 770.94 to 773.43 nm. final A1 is 17.93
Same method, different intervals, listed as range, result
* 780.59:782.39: 17.46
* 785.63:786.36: 16.94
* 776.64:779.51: 18.64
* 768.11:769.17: 17.75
